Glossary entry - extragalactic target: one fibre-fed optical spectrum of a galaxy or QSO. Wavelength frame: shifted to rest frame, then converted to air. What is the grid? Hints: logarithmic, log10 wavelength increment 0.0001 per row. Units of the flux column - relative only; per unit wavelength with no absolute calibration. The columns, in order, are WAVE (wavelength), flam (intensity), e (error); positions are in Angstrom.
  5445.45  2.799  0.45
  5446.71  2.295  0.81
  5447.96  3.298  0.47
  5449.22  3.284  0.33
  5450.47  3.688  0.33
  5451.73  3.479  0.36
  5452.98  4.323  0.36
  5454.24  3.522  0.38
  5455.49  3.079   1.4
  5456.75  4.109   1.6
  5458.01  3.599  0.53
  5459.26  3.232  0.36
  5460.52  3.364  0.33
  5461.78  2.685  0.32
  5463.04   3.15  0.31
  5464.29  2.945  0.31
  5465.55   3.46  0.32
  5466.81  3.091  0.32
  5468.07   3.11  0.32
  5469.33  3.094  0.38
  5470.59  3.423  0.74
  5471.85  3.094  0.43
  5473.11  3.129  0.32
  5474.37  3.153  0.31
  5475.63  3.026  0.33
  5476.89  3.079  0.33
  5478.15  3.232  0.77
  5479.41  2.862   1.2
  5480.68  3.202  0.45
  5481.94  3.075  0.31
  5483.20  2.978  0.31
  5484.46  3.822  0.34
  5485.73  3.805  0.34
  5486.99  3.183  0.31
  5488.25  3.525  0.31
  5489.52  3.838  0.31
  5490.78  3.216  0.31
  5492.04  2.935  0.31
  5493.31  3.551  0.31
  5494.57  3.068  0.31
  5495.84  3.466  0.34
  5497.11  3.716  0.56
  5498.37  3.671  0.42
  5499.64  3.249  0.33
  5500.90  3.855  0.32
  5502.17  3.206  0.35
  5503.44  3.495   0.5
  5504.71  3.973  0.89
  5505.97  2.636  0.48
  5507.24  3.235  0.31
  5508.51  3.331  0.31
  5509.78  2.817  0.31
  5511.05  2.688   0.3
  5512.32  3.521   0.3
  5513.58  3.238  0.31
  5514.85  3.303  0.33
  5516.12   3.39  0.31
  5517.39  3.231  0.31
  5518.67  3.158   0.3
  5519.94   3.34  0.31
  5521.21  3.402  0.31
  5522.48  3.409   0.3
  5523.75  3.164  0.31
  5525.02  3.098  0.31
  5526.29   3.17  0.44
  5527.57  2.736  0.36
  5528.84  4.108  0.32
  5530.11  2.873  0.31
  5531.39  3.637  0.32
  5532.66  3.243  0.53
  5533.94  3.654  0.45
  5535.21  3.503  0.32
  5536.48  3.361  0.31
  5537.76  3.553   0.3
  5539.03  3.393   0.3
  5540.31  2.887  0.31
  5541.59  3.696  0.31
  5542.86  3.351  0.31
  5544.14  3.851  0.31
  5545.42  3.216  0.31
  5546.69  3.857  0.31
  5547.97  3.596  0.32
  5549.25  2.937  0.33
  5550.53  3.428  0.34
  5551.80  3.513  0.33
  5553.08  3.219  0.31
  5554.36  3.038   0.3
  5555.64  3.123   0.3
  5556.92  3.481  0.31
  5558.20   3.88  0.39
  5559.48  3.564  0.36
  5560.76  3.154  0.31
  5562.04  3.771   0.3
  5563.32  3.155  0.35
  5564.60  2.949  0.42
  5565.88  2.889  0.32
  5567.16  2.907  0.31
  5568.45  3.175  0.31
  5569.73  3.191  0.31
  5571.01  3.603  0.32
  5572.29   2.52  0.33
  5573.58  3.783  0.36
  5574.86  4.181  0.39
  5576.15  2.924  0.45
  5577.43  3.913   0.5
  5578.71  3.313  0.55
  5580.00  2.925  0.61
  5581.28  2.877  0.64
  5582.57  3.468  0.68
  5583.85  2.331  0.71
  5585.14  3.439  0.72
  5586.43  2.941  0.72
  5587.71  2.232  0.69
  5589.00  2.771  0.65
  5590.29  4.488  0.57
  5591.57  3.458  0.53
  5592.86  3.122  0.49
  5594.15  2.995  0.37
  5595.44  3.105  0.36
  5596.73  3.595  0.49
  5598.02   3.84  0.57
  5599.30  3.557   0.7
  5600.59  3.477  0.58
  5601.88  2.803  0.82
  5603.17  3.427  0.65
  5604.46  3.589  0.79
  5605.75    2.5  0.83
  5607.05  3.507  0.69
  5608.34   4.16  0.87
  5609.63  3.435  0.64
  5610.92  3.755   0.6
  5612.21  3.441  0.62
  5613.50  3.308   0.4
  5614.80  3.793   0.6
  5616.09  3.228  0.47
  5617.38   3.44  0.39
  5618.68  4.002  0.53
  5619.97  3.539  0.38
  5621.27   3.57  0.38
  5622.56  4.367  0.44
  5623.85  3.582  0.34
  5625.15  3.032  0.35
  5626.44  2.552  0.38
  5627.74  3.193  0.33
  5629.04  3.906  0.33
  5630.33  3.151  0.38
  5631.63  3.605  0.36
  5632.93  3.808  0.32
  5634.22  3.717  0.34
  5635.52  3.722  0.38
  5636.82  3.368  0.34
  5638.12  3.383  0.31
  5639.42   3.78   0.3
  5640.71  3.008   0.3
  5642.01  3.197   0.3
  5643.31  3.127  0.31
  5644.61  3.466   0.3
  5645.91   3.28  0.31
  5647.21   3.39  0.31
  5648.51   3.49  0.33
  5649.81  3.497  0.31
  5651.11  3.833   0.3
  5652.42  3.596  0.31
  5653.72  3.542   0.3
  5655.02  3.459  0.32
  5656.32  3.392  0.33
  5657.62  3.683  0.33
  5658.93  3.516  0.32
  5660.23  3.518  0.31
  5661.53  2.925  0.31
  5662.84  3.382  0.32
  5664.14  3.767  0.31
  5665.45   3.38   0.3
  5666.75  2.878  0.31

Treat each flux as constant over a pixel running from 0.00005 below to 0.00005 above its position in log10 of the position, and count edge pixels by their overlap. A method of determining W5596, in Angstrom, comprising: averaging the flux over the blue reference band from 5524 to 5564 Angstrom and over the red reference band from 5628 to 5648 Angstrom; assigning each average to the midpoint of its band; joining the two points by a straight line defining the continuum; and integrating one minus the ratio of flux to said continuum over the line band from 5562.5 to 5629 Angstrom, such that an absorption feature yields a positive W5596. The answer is 1.9 Angstrom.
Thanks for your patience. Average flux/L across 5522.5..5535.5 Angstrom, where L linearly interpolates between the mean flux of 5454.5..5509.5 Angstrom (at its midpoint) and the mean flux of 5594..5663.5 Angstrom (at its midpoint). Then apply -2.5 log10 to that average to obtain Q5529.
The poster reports 0.01 mag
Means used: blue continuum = 3.3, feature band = 3.32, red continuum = 3.46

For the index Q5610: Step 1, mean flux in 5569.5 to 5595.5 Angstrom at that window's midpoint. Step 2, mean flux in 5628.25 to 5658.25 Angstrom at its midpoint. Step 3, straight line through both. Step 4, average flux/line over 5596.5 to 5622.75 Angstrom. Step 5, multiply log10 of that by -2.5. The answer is -0.06 mag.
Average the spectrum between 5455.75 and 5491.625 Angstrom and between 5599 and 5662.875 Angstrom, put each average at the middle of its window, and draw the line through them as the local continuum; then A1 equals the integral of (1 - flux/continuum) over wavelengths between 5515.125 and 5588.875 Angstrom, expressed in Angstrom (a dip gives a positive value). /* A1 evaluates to 1.6 Angstrom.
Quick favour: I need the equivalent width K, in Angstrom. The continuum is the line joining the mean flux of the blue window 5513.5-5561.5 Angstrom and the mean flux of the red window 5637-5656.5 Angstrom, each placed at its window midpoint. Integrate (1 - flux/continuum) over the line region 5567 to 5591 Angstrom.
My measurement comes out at 1.2 Angstrom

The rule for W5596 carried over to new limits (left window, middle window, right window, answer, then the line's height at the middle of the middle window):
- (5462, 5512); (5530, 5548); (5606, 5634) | -0.5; 3.37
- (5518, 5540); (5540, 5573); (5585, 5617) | 0.3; 3.34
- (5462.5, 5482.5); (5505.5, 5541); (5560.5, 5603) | -0.8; 3.18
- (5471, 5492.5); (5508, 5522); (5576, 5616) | 0.2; 3.27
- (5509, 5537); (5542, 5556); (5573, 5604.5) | -0.4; 3.28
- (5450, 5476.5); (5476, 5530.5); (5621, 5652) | 0.8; 3.35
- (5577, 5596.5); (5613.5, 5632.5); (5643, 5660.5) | -0.9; 3.34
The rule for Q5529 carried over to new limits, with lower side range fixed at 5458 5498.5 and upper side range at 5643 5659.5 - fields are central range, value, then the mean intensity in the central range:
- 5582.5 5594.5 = 0.098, 3.11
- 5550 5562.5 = -0.017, 3.41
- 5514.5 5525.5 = 0.011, 3.28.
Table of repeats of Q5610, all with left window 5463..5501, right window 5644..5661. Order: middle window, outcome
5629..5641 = -0.02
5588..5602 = 0.02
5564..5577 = 0.06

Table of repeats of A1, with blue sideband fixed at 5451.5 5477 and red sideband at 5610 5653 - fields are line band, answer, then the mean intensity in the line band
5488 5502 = -0.52 Angstrom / 3.45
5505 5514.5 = 0.68 Angstrom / 3.11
